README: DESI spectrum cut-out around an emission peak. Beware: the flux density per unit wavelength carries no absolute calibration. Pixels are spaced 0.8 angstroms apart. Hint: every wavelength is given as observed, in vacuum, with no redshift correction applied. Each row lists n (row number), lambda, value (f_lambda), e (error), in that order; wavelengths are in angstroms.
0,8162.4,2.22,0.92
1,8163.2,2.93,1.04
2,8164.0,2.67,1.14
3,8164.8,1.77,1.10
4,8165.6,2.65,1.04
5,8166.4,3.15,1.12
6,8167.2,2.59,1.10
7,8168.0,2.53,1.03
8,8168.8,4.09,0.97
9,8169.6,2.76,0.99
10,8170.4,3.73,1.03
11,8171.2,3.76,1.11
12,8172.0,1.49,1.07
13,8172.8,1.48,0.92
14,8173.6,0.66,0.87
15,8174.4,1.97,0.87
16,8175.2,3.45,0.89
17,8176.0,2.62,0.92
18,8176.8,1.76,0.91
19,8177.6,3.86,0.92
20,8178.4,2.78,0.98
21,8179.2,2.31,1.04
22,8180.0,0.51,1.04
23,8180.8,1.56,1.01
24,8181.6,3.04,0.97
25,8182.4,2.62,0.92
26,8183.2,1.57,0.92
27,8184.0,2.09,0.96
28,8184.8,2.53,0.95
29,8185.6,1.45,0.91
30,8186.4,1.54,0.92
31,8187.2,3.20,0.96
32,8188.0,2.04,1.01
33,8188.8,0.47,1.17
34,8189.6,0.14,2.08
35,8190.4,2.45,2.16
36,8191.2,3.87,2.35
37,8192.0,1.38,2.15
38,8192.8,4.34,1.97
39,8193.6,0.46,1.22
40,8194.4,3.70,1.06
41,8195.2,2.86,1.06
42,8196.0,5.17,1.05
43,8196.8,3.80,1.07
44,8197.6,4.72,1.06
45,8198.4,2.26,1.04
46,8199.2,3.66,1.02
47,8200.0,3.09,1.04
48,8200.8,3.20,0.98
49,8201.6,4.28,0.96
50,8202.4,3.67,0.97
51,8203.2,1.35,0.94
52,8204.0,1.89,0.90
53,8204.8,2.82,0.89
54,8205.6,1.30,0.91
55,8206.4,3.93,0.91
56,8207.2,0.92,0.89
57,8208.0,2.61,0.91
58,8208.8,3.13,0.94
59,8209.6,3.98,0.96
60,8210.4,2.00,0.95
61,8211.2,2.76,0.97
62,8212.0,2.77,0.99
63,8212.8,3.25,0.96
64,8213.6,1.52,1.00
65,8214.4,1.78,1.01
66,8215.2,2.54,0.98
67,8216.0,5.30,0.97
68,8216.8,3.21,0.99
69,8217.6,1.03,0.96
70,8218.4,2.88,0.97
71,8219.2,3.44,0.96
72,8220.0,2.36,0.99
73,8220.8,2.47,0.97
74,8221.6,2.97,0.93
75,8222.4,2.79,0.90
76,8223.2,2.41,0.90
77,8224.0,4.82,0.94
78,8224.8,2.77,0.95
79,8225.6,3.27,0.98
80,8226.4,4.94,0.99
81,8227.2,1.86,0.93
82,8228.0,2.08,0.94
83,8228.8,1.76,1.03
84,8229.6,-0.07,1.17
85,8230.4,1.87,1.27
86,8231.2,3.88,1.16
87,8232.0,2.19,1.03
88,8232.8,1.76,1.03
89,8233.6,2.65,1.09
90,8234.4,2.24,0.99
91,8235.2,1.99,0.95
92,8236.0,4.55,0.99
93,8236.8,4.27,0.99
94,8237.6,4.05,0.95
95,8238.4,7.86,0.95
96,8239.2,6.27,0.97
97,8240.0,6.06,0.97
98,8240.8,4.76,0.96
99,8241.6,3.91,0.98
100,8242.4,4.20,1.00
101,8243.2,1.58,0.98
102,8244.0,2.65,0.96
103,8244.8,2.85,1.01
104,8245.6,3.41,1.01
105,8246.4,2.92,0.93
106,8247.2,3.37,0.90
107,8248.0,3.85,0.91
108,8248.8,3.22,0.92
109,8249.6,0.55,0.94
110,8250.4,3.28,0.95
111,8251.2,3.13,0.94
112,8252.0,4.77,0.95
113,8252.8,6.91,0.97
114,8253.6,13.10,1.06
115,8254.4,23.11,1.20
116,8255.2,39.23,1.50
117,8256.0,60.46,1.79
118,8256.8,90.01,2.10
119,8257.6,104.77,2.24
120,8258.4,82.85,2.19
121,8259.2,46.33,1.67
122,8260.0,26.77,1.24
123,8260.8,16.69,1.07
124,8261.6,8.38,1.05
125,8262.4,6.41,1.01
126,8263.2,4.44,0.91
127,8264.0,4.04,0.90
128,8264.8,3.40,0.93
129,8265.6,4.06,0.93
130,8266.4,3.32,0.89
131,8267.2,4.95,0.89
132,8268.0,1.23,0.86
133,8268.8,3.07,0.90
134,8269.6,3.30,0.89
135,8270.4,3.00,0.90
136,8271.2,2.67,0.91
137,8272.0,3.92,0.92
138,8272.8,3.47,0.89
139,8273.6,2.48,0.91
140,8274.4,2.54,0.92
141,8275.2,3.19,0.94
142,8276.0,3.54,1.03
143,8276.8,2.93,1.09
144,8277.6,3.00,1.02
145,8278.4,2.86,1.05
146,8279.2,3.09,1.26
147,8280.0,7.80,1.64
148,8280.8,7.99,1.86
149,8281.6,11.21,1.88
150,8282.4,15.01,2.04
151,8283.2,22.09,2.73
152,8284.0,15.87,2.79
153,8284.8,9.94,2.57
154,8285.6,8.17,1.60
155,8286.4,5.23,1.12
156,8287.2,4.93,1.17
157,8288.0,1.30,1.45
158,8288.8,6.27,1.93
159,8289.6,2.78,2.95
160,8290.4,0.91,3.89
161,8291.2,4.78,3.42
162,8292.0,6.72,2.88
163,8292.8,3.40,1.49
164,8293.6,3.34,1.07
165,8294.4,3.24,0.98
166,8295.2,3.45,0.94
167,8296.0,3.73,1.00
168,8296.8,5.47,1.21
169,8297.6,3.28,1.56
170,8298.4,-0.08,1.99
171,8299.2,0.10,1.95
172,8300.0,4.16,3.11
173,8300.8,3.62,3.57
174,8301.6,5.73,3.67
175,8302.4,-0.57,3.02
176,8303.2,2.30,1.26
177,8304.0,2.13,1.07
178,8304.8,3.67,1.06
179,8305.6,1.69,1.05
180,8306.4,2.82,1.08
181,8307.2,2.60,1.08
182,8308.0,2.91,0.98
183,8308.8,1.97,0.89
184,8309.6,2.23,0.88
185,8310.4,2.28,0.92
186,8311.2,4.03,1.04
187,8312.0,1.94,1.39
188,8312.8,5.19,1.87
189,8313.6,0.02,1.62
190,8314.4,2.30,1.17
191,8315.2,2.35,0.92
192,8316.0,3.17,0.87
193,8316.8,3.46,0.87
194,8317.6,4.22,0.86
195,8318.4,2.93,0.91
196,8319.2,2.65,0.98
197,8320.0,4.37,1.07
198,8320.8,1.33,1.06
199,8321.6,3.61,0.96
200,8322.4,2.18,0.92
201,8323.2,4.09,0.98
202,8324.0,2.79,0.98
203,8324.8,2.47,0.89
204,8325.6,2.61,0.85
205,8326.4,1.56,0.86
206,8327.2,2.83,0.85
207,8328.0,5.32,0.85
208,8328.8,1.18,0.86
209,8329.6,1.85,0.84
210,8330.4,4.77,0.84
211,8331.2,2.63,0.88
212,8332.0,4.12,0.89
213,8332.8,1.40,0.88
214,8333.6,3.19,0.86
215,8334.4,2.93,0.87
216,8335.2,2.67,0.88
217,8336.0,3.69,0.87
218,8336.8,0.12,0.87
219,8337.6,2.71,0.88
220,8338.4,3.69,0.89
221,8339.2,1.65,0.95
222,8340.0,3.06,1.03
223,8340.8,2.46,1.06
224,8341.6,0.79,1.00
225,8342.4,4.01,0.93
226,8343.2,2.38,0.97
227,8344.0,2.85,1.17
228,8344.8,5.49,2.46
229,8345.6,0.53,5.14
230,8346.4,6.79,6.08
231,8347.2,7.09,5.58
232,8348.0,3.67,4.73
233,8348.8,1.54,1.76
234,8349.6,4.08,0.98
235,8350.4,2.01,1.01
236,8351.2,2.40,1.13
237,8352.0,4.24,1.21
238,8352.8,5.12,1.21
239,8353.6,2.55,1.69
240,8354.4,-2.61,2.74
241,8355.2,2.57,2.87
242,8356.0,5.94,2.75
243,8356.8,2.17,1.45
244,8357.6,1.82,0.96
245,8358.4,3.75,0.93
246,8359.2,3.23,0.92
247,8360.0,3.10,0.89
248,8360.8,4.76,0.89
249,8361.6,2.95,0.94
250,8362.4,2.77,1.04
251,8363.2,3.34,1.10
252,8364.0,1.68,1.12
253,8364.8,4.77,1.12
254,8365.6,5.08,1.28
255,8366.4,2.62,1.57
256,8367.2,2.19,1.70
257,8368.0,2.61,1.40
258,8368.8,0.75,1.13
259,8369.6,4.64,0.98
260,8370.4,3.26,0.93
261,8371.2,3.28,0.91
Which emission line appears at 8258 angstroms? H-alpha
